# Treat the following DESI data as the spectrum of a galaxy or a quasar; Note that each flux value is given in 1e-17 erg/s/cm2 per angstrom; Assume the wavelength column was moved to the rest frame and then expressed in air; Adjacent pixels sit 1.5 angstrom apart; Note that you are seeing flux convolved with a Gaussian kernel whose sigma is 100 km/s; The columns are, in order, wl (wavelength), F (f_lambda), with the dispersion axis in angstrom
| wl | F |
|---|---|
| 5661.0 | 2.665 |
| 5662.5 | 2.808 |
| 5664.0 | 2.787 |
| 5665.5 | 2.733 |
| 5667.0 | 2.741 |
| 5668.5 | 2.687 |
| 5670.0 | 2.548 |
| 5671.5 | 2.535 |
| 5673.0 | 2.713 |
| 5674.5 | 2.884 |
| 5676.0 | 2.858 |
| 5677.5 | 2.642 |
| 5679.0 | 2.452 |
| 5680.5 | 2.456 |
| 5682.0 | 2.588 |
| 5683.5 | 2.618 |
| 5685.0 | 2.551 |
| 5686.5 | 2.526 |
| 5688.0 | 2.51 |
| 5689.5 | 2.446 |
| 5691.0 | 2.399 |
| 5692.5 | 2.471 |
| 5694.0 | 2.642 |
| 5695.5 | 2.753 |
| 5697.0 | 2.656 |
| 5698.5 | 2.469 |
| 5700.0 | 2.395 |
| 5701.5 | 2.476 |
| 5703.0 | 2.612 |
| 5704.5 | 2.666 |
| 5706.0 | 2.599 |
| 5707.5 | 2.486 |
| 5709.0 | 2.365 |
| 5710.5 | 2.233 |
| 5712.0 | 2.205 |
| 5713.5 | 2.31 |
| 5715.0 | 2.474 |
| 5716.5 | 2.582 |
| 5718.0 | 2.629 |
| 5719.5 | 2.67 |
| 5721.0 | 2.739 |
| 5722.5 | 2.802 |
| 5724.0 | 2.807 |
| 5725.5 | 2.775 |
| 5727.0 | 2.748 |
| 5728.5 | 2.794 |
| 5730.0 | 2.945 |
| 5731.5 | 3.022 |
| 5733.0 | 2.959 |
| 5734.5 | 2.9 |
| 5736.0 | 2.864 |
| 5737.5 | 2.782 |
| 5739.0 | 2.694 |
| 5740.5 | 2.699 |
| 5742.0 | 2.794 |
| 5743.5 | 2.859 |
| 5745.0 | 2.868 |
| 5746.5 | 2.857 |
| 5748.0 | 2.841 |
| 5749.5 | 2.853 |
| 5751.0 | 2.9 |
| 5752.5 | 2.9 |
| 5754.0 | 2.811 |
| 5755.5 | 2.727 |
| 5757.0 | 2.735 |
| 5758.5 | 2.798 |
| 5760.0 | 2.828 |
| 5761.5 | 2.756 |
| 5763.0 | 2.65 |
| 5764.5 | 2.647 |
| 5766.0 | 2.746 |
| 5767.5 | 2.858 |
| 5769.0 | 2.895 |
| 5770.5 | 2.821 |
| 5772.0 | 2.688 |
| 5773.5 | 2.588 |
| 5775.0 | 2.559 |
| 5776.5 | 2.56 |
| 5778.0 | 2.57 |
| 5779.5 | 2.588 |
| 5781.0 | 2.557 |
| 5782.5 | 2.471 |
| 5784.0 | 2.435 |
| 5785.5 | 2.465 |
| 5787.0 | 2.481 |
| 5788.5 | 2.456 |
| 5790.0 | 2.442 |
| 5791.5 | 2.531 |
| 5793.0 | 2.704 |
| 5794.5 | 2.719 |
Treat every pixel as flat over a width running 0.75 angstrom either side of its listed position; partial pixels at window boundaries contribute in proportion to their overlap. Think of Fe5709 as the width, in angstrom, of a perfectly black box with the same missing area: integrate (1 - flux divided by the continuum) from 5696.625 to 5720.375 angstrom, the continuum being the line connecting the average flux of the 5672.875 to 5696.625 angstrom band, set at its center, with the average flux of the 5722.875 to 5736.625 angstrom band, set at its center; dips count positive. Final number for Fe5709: 2.2 angstrom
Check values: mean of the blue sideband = 2.59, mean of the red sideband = 2.87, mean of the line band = 2.49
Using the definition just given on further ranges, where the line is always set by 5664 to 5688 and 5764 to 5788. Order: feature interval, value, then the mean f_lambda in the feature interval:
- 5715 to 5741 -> -1.5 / 2.78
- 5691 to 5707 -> 0.4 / 2.56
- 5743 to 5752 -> -0.8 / 2.86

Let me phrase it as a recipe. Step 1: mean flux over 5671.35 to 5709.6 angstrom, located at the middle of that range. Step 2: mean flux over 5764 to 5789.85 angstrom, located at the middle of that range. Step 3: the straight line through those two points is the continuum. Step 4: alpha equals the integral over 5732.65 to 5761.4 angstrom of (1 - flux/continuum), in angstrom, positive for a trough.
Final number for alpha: -2.5 angstrom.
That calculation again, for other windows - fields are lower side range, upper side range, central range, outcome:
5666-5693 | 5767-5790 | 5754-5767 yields -0.76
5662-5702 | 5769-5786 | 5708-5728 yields 0.25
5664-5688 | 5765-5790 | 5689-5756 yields -1.45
